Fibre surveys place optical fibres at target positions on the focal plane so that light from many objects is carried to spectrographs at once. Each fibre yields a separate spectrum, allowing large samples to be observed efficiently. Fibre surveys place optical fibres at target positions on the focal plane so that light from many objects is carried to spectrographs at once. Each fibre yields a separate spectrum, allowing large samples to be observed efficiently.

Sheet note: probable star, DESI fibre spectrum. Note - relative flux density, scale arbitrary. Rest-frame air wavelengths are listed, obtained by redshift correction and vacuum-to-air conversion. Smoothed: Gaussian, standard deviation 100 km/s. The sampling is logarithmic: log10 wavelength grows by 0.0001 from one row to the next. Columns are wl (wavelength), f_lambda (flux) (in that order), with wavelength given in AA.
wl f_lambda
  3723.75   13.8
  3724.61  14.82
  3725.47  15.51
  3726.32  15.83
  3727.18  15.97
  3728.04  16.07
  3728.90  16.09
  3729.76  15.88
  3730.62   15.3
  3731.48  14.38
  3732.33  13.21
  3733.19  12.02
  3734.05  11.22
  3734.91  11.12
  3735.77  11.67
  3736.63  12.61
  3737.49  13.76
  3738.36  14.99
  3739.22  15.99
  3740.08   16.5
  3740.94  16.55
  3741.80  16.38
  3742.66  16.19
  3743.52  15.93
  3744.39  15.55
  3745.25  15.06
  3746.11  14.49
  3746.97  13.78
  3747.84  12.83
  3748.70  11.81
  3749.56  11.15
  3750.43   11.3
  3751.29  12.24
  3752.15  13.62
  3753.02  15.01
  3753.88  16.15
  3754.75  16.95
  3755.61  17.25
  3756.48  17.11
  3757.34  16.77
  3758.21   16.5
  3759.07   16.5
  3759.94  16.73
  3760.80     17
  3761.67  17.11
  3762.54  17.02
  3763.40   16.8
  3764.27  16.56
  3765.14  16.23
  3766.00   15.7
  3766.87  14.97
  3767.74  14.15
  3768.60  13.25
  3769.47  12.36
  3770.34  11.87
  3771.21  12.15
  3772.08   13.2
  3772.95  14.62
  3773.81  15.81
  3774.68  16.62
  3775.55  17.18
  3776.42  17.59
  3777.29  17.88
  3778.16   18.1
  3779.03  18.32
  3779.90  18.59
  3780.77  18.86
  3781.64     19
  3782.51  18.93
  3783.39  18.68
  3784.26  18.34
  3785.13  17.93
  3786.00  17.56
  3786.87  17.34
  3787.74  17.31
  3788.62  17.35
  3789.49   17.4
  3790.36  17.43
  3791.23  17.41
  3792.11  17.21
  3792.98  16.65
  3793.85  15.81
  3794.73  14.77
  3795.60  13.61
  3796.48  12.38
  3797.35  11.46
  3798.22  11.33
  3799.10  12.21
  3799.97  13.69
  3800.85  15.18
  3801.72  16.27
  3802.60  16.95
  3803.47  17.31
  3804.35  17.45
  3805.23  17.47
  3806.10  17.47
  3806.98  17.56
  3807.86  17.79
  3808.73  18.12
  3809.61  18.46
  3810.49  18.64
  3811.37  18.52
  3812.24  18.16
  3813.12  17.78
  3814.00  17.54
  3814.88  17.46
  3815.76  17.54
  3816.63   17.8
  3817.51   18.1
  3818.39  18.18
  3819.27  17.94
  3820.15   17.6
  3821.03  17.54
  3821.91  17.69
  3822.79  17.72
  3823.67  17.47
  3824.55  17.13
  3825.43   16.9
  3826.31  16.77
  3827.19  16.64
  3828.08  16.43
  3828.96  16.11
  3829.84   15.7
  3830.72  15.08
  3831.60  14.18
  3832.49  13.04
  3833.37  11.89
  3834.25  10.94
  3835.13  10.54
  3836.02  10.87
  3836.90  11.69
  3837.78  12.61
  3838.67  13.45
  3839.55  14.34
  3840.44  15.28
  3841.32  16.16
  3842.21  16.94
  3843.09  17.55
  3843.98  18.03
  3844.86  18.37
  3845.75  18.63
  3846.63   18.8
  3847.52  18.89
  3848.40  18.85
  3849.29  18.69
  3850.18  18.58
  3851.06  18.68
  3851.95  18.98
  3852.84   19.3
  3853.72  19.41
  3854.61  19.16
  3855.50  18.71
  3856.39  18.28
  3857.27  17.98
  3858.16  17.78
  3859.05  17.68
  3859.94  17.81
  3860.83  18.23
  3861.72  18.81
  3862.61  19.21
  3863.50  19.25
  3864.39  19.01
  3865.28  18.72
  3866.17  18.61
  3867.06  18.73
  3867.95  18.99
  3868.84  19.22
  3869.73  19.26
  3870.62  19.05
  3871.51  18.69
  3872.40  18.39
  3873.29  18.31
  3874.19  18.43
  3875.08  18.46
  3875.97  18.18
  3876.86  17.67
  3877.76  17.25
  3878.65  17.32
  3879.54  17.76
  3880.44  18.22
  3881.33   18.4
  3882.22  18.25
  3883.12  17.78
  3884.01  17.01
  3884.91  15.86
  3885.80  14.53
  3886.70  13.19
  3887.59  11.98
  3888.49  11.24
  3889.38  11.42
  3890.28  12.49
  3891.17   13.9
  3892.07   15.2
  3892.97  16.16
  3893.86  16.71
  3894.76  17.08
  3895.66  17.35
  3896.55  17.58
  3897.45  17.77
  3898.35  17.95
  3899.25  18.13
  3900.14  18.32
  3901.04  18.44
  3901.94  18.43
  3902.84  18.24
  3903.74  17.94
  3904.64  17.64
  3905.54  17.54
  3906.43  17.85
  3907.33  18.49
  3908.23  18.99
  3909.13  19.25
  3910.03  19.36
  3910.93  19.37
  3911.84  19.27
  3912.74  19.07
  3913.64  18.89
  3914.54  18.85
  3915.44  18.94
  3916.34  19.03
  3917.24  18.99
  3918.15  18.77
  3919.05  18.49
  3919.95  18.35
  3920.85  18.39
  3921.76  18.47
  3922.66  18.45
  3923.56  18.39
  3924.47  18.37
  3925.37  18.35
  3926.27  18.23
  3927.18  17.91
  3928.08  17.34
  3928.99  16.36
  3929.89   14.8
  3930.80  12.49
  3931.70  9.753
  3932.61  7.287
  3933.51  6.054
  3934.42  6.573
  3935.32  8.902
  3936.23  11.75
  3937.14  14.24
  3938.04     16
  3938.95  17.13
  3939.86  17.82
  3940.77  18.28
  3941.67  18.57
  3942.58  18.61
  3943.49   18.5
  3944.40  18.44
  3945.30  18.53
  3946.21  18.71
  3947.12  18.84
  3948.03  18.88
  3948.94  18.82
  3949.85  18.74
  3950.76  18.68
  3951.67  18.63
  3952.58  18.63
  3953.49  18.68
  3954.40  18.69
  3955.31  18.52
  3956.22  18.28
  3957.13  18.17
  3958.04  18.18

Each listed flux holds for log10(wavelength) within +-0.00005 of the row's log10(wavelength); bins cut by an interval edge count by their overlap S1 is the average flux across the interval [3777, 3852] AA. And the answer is 16.6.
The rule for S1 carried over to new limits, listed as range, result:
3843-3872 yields 18.7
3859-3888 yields 17.8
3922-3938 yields 14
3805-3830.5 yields 17.5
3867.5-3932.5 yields 17.3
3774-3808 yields 16.7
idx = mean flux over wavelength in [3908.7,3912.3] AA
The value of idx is 19.3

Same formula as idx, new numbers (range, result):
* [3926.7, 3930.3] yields 16.6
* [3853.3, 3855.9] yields 19.1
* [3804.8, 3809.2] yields 17.7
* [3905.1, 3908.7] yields 18.3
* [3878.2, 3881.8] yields 18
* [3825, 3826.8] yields 16.8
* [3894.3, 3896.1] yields 17.2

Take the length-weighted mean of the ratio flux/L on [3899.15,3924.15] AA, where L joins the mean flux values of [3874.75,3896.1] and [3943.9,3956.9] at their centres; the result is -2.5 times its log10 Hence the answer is -0.095 mag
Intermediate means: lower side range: 16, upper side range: 18.6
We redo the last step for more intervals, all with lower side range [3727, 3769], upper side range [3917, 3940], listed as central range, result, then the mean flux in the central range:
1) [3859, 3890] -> -0.15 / 17.4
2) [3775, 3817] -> -0.13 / 17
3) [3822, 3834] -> -0.05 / 15.8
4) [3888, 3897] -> 0.02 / 14.9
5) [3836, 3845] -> 0.00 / 15.1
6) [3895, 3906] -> -0.18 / 17.9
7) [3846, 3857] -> -0.24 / 18.9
